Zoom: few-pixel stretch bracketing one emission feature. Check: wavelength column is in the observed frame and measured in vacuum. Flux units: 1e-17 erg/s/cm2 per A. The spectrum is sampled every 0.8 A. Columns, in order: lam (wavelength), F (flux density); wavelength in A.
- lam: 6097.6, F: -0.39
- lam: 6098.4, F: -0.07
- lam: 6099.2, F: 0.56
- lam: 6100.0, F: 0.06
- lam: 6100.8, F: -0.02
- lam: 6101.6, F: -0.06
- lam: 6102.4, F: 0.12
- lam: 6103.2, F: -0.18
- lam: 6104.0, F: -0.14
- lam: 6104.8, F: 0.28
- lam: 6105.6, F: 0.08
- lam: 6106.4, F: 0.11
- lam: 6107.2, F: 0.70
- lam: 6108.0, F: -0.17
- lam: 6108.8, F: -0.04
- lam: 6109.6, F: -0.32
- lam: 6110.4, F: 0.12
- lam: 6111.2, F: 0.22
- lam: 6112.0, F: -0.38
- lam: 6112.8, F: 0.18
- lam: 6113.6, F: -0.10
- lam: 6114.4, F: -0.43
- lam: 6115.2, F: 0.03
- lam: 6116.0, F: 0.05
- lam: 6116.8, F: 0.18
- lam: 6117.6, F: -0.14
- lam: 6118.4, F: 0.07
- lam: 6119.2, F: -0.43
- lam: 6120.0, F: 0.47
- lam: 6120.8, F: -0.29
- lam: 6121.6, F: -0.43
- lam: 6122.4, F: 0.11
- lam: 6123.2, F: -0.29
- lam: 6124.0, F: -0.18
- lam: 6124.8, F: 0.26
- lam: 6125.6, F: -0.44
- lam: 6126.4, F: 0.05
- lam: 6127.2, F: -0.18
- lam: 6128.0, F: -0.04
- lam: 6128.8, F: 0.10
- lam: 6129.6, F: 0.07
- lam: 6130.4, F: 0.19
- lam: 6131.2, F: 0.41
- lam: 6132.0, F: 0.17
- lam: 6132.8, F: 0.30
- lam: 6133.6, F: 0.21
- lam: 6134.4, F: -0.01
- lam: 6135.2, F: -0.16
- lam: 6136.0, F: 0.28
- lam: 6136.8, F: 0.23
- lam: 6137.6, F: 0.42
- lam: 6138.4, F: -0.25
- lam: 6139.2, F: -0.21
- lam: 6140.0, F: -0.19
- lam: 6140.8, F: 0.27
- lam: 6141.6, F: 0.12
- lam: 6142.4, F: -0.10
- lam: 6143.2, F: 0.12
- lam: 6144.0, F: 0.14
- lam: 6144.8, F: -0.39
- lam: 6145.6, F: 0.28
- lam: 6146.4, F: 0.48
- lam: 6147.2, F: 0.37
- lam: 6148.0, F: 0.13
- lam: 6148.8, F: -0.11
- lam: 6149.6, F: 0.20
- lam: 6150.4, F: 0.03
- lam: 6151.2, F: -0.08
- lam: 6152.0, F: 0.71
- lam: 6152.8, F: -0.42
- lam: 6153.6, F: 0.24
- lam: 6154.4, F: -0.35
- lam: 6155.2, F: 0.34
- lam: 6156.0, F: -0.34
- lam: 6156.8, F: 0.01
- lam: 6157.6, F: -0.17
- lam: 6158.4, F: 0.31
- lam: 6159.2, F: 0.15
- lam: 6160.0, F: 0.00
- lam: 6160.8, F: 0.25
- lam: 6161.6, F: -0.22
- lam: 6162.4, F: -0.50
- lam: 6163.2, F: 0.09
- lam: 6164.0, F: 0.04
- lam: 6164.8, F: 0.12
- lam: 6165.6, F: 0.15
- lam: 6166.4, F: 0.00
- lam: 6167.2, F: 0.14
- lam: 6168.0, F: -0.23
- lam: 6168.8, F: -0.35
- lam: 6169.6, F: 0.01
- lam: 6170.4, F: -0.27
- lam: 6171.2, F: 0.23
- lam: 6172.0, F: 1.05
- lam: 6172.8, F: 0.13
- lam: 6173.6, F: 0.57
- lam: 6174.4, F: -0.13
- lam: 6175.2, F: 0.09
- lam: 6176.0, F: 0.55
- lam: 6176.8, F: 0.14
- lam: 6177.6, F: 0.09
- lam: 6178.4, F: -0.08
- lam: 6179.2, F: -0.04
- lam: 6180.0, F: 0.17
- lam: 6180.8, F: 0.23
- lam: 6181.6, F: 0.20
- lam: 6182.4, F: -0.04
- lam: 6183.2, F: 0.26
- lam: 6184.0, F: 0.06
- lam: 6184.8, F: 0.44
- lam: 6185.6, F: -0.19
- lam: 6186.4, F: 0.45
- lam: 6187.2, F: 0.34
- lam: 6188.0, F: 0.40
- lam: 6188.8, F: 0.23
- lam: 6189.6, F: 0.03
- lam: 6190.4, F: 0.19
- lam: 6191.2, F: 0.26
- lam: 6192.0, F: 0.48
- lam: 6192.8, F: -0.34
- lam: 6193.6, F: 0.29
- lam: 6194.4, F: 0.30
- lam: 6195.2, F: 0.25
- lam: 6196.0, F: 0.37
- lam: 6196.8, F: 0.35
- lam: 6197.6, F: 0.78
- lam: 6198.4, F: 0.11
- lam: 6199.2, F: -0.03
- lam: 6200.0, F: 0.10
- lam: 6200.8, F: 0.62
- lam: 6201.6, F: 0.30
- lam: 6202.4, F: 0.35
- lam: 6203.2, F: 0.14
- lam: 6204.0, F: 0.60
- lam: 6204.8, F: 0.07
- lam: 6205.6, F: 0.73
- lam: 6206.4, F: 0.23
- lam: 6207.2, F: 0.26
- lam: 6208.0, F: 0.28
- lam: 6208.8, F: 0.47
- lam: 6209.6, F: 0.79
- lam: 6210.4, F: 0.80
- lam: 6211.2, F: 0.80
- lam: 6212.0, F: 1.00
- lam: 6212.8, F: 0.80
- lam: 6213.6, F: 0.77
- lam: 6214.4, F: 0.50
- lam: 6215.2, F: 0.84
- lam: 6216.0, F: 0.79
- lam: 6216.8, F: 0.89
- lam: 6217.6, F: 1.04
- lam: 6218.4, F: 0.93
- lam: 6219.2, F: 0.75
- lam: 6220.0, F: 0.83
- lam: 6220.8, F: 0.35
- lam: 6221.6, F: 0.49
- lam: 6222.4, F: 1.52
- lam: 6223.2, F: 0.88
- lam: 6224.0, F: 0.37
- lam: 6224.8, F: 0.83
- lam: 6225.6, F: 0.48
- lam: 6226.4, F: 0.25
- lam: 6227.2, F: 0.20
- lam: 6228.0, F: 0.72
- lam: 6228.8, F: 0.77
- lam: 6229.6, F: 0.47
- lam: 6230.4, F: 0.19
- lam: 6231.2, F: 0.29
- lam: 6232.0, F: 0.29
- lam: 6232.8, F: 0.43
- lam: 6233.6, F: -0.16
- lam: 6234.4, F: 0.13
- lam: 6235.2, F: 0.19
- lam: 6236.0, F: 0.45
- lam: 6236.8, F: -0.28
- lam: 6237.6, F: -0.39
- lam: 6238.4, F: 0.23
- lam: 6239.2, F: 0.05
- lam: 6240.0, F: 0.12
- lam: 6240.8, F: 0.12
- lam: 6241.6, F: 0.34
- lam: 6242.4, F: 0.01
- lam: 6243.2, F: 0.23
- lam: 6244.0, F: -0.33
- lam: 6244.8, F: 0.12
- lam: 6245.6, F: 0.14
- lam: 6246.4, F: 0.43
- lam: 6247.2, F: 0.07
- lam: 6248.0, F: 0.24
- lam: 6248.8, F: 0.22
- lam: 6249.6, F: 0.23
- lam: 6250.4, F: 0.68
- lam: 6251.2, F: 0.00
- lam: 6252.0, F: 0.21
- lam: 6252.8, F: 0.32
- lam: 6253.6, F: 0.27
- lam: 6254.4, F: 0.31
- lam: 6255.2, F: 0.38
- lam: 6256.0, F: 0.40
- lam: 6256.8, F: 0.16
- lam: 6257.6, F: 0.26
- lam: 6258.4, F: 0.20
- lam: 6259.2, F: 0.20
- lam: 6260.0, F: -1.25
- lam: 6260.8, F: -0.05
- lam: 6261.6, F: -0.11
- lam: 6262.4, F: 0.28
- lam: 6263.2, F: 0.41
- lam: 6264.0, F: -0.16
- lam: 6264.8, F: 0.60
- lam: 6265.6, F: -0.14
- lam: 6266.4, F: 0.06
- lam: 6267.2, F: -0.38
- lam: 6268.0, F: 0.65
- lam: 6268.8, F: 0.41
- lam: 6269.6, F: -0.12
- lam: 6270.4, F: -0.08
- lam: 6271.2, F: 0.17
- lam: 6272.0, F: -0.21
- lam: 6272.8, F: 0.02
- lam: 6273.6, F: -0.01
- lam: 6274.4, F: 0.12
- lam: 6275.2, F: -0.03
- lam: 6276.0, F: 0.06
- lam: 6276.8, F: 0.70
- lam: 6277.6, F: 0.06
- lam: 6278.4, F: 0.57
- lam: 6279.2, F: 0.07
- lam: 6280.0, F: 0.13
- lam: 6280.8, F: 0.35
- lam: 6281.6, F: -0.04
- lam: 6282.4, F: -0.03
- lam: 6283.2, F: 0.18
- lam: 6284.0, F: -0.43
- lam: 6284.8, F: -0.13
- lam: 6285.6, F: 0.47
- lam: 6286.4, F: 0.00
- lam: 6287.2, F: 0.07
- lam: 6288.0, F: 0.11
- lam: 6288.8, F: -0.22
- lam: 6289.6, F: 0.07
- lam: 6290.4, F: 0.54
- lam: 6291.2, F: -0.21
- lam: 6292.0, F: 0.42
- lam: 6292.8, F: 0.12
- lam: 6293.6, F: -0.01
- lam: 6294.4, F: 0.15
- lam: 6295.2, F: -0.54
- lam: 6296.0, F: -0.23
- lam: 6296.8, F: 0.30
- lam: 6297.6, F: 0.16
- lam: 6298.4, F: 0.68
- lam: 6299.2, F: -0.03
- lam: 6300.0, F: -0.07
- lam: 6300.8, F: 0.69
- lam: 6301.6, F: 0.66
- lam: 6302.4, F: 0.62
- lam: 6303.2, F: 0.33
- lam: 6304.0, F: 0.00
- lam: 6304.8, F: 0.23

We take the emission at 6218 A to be C IV 1549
